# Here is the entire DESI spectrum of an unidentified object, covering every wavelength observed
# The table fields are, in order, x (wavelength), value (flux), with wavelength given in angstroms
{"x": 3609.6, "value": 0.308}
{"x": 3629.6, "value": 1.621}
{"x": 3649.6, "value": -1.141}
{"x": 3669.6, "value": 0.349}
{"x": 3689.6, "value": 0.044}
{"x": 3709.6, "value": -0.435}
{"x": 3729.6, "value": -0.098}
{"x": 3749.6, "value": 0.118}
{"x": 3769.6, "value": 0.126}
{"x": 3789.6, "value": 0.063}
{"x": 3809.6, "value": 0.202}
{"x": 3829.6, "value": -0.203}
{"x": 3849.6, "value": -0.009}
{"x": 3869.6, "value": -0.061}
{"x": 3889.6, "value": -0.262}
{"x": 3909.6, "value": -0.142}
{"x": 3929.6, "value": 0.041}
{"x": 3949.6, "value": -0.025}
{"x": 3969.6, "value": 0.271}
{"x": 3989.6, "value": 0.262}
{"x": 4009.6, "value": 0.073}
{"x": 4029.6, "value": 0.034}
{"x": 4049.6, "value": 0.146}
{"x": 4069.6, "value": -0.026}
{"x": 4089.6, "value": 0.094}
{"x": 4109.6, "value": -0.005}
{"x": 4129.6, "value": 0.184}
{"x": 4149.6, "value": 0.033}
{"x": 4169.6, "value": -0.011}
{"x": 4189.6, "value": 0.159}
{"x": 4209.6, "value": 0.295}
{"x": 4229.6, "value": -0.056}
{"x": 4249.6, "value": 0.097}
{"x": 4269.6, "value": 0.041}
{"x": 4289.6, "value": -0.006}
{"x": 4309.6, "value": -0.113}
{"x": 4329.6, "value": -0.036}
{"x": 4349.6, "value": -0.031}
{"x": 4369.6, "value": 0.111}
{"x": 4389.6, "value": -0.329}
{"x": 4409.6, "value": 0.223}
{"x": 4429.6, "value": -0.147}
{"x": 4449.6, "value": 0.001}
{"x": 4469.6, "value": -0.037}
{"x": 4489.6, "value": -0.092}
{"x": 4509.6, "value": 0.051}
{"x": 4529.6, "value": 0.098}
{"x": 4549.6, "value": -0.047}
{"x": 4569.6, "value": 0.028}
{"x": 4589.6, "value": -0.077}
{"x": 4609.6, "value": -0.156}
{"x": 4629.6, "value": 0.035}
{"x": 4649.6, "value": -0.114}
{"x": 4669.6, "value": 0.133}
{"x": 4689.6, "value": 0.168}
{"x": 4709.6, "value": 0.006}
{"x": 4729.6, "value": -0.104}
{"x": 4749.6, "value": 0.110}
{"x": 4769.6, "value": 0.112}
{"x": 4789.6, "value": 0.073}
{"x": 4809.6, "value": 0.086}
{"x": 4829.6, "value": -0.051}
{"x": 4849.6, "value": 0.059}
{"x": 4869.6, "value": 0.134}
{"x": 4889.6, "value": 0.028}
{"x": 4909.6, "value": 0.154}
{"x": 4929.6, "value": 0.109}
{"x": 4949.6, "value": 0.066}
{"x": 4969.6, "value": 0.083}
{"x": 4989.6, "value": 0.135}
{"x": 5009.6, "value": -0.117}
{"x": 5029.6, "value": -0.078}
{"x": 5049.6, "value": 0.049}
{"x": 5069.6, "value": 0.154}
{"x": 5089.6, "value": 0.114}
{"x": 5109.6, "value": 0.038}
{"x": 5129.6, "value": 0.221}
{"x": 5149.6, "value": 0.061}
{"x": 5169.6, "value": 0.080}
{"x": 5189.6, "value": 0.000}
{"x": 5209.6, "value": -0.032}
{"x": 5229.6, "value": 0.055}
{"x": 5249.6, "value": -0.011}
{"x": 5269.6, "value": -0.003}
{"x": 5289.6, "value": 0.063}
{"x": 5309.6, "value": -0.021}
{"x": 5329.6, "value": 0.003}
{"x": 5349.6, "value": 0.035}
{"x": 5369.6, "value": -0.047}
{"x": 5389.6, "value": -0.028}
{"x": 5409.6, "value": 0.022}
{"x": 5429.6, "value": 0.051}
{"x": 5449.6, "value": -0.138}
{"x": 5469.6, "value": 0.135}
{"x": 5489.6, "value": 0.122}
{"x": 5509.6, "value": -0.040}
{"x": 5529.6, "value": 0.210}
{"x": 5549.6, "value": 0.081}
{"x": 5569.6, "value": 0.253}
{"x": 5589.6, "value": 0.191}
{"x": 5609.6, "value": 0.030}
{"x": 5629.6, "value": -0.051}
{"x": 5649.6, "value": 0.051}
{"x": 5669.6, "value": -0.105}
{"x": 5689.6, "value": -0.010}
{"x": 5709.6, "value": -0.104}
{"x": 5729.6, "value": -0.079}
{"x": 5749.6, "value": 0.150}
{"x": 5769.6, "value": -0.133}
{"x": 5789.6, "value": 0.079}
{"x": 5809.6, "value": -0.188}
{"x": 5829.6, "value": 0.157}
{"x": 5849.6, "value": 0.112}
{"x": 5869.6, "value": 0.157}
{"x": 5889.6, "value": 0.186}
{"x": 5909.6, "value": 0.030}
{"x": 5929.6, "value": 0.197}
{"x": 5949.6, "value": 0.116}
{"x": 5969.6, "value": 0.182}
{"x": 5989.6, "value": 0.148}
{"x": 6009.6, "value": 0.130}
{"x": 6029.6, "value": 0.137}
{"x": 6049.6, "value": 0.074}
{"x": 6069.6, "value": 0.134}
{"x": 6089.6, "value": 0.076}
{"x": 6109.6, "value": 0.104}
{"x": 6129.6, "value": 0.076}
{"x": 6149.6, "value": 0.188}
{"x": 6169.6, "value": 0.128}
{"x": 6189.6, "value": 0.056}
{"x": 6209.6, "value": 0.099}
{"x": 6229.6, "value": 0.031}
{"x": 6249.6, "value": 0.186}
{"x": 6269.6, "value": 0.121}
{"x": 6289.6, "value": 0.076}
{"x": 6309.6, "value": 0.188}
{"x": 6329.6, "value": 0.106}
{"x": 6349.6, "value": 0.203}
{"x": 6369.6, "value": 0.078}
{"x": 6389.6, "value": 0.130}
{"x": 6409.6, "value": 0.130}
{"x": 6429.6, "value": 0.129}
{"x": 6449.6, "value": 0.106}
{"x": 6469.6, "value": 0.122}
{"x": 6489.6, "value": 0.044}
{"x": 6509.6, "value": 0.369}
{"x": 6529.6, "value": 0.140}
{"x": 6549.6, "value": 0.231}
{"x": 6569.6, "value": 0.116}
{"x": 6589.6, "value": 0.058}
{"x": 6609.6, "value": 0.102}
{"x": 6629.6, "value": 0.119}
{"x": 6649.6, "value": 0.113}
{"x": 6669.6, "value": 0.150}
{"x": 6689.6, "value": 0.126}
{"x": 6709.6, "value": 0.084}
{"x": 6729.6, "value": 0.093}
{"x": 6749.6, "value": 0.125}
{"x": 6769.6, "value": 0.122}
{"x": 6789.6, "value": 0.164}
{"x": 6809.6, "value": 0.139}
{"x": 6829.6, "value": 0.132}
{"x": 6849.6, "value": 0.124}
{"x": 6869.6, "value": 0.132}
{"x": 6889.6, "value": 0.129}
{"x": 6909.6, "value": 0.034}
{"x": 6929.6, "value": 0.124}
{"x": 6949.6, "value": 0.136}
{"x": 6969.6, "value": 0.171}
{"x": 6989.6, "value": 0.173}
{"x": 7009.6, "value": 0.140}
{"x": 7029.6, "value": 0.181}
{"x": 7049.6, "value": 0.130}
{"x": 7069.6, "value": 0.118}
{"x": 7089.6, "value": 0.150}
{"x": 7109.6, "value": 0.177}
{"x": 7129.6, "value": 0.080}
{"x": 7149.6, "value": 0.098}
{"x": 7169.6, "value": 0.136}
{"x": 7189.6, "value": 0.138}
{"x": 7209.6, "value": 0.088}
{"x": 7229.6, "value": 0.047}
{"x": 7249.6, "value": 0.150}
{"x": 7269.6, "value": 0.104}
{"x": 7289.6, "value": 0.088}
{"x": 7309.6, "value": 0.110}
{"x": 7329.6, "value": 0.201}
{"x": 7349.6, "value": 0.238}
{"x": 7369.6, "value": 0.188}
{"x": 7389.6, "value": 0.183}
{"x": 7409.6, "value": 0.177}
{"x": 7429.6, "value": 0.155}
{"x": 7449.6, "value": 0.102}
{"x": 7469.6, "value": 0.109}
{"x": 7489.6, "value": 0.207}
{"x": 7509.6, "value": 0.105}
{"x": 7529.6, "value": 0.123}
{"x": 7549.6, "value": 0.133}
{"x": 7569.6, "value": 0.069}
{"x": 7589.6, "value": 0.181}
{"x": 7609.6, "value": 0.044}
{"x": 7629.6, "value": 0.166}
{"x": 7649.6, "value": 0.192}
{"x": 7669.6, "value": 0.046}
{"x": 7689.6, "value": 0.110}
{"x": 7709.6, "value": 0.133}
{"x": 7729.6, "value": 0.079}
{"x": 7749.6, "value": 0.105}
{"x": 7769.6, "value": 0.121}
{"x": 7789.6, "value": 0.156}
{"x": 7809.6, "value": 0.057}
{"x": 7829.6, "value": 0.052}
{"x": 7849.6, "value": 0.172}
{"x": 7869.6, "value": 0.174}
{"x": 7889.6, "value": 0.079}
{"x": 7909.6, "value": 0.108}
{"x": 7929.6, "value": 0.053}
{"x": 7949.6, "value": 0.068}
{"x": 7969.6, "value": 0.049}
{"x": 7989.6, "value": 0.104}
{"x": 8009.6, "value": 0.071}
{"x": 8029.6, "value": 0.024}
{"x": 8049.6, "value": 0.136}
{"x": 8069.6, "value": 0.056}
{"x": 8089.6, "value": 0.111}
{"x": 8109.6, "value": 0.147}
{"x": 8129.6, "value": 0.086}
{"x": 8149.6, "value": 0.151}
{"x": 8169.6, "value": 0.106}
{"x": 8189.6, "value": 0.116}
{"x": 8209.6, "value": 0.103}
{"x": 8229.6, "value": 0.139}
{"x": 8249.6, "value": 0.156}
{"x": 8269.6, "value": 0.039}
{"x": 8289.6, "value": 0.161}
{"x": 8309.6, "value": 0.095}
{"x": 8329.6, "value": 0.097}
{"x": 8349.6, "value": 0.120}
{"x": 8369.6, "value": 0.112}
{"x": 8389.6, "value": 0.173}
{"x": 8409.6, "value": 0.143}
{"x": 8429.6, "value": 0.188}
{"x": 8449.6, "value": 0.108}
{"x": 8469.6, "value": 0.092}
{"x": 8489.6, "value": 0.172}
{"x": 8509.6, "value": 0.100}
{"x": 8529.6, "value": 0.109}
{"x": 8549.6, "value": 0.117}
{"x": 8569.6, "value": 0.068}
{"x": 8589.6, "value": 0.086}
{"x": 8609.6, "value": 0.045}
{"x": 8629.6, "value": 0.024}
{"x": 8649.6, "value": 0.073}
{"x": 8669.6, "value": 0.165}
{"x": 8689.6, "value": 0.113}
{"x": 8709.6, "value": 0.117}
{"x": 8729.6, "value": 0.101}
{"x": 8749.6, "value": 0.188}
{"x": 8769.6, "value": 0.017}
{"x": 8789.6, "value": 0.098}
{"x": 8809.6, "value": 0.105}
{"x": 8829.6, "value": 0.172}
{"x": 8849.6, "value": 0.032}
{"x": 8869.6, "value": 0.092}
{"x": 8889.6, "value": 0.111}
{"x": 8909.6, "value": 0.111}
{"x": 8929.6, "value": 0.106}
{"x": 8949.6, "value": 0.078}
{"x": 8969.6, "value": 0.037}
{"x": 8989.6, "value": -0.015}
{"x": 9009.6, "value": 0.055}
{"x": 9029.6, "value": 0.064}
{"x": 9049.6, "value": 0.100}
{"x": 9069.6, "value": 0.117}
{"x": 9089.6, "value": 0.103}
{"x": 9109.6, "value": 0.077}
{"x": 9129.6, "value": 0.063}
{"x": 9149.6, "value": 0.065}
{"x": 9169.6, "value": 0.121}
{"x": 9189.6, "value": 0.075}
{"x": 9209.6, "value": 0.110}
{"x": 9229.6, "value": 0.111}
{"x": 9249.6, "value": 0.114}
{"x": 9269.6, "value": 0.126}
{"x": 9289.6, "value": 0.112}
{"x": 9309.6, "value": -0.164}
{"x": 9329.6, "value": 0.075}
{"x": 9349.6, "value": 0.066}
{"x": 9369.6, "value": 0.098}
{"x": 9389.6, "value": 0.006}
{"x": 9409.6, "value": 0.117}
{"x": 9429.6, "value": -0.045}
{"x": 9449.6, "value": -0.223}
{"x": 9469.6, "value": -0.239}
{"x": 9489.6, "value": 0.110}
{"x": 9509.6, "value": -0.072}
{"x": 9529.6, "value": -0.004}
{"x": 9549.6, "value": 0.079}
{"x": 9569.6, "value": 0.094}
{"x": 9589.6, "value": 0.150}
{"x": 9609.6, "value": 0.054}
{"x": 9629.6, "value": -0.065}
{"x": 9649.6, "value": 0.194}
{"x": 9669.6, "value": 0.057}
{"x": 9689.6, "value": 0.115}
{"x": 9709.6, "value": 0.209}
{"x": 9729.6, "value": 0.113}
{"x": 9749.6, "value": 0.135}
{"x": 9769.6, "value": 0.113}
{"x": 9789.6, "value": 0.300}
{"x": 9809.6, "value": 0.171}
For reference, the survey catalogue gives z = 0.75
